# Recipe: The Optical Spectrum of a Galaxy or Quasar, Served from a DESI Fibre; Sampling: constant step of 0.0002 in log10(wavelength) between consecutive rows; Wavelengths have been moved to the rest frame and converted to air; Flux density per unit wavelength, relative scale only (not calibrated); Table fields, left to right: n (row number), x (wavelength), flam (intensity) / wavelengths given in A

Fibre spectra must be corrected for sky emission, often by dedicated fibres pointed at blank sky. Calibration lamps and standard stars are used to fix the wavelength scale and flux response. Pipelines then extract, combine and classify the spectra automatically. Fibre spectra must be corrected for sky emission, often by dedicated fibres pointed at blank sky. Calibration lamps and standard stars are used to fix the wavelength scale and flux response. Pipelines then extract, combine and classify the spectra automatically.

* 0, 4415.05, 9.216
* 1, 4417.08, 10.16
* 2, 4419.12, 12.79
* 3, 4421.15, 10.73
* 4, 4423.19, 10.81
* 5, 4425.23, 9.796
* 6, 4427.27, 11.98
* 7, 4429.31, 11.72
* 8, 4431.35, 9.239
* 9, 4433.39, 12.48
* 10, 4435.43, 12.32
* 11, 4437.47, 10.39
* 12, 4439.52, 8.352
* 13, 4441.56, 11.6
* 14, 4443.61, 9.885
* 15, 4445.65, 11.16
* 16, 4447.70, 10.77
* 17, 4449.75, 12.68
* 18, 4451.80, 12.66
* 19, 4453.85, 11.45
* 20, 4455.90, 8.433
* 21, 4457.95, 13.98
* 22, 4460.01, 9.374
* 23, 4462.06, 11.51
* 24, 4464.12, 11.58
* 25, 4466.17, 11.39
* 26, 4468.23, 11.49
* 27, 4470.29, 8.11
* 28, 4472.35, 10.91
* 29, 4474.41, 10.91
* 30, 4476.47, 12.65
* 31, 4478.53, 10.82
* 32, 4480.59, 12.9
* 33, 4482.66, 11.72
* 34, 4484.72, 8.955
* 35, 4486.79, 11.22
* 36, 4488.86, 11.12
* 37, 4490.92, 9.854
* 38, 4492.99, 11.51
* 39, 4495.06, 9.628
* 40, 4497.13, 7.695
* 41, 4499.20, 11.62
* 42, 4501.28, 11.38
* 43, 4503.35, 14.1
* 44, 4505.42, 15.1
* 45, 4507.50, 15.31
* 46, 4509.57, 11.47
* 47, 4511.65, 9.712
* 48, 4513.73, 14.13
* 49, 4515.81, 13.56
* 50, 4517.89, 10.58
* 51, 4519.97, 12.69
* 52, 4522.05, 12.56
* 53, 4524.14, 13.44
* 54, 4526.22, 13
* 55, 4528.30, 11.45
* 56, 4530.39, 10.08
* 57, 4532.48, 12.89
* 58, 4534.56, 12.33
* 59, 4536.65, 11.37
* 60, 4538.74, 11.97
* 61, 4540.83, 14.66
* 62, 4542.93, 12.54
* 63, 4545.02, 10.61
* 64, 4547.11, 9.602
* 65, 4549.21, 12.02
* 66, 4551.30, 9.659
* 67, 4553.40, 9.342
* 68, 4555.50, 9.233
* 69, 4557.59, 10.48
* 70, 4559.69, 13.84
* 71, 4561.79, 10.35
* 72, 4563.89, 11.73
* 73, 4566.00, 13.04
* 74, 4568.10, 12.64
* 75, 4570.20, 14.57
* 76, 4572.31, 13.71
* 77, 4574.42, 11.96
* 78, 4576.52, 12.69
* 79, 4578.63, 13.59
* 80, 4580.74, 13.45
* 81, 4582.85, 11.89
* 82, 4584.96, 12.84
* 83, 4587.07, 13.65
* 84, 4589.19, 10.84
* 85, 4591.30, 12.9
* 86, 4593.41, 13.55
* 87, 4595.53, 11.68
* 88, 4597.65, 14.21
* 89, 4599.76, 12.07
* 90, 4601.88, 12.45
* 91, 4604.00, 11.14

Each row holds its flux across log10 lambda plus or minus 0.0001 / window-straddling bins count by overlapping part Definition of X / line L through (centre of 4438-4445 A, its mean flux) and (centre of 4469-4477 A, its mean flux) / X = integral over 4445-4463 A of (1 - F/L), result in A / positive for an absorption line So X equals -1.9 A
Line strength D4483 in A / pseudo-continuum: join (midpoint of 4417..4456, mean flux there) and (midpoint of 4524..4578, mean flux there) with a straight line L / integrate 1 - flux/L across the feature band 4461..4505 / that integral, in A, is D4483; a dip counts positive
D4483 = 1.27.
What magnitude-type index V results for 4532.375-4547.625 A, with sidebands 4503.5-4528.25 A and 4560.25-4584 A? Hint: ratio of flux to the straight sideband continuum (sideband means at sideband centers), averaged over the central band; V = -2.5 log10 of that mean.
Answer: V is 0.07 mag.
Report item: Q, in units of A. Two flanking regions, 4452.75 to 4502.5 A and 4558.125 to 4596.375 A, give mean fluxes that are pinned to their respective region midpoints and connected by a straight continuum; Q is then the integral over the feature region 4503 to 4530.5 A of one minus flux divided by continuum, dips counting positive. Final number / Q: -2.7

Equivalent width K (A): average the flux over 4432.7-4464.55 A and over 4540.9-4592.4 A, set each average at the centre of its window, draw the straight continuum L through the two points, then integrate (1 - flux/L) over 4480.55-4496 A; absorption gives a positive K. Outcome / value 0.9 A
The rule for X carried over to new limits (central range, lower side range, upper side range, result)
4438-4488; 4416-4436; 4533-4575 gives 1.48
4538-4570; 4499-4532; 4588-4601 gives 2.60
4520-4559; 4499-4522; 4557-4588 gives 3.57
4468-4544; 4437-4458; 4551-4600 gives -1.45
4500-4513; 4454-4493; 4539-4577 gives -1.80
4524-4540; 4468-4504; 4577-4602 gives -0.42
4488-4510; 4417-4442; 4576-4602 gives 0.07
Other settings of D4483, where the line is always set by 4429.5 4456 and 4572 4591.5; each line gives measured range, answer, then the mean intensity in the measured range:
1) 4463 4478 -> 0.4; 11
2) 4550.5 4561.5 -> 1.7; 10.5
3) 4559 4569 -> 0.2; 12.3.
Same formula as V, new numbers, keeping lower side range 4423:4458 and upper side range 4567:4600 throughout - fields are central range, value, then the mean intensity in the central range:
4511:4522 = -0.02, 12.3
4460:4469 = 0.01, 11.3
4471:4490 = 0.03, 11.2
